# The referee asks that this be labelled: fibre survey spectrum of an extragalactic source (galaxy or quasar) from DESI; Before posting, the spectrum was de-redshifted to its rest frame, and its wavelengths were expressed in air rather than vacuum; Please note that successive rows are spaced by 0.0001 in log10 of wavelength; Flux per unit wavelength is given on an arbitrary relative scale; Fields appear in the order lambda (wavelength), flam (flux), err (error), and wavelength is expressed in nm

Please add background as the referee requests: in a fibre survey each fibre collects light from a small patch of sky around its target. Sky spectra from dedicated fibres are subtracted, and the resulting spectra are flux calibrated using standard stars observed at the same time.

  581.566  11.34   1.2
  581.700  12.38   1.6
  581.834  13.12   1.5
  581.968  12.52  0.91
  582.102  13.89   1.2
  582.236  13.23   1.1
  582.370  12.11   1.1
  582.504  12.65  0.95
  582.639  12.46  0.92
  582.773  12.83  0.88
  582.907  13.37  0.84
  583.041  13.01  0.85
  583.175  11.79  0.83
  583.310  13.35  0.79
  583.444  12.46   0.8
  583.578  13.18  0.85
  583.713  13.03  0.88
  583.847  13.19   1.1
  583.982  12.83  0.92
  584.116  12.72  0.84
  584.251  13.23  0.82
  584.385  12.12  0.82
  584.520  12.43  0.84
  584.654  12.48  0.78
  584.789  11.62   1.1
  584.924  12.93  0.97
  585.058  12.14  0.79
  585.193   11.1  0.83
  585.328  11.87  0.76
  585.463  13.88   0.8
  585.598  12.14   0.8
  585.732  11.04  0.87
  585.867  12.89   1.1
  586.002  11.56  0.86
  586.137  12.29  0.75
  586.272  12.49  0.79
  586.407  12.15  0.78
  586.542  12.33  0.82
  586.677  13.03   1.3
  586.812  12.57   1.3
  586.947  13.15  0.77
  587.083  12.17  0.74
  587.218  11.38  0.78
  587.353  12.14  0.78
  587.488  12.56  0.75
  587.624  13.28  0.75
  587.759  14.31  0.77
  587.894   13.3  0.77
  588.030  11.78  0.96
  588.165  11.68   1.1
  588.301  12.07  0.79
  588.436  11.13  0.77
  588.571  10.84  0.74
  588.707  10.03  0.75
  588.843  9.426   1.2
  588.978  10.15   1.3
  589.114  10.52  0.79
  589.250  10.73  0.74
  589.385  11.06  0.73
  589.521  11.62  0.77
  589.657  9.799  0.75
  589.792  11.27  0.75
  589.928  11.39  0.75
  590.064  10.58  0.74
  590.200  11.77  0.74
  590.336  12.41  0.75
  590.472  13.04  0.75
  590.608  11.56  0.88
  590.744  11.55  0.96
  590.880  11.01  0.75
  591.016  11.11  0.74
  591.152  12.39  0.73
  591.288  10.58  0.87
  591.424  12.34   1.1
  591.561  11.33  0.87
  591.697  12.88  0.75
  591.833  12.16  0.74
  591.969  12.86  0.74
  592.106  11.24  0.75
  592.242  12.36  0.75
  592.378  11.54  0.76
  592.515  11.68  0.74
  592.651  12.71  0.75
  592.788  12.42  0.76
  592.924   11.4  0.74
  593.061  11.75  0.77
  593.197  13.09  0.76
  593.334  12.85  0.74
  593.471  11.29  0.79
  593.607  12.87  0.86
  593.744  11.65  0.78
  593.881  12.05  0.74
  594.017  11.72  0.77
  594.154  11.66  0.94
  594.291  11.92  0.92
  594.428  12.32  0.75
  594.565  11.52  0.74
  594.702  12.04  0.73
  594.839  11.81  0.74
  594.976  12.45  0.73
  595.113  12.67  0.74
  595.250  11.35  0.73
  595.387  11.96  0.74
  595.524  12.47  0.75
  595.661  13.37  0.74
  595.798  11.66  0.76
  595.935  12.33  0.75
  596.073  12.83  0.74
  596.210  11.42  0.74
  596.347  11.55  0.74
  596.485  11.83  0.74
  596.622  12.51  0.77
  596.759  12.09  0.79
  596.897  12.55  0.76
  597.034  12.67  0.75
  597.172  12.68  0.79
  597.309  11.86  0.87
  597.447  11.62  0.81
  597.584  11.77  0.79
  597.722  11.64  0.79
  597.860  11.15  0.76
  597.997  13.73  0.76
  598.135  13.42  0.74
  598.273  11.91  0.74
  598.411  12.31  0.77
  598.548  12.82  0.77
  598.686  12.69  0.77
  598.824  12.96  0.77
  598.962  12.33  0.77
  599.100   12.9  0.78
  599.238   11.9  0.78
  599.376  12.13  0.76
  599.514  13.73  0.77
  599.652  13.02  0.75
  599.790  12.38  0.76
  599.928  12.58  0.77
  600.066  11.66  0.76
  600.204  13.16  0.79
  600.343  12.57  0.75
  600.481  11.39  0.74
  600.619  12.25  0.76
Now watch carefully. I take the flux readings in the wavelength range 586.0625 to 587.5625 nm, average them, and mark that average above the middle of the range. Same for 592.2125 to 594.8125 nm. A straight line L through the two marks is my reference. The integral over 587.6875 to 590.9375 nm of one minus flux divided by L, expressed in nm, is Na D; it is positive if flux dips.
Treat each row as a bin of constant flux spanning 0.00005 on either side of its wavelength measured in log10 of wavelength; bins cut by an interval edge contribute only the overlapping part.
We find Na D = 0.23 nm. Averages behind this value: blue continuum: 12.4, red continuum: 12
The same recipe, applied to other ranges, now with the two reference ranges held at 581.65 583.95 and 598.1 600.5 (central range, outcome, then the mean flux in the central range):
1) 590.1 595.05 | 0.28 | 12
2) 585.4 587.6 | 0.07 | 12.4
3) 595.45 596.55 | 0.04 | 12.2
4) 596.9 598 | 0.05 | 12.1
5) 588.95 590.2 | 0.18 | 10.9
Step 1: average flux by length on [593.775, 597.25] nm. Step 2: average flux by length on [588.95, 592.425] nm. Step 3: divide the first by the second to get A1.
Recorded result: 1.05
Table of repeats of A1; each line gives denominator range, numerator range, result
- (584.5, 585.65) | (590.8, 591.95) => 0.96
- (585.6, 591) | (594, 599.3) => 1.04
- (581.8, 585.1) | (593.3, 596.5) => 0.95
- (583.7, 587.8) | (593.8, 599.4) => 0.98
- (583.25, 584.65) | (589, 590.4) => 0.86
